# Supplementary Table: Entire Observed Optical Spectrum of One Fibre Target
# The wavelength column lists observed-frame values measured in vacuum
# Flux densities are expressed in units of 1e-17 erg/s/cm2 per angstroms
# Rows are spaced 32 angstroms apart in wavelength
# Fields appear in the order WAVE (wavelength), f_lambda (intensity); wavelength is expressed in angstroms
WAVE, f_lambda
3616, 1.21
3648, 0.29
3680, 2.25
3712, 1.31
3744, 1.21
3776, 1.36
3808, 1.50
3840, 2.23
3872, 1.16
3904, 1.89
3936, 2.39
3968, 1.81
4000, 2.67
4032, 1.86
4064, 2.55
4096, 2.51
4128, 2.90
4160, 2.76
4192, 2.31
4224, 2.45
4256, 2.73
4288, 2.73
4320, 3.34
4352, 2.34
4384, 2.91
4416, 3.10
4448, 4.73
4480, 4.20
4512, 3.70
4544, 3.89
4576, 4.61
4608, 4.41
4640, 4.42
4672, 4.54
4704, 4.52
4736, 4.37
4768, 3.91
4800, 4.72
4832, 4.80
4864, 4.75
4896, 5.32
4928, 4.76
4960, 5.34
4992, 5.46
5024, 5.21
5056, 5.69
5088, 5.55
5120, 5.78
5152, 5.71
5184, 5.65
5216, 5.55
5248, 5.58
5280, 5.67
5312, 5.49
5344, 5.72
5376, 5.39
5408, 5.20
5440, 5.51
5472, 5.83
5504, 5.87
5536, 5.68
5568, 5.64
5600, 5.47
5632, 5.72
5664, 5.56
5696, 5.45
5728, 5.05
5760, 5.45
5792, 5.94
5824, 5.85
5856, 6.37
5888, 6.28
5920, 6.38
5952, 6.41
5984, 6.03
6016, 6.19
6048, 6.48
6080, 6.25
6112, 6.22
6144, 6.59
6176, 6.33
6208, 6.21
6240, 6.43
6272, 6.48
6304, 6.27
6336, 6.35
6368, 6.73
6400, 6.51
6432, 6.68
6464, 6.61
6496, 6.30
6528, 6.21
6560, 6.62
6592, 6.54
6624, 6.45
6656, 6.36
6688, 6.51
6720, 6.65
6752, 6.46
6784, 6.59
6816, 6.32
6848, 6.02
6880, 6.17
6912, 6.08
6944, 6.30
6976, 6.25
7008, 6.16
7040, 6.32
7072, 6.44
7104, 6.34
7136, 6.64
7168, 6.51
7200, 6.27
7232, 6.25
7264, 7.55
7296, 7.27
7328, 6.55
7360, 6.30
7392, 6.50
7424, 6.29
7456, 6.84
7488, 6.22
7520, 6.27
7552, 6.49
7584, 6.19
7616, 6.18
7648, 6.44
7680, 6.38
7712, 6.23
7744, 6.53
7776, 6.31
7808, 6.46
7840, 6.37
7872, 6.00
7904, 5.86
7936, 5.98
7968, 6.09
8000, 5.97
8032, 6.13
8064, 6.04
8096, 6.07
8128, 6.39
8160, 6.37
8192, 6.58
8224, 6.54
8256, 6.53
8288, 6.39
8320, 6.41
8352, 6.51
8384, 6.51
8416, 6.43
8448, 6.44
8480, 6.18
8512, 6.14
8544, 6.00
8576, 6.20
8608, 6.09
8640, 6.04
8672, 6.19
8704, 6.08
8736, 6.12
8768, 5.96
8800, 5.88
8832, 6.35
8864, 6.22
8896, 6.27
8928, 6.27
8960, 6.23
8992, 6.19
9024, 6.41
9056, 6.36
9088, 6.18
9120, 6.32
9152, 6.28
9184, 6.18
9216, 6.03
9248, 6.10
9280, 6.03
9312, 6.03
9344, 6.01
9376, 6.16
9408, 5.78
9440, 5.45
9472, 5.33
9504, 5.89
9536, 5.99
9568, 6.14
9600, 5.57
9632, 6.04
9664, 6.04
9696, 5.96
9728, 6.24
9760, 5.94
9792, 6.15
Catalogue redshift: 0.11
